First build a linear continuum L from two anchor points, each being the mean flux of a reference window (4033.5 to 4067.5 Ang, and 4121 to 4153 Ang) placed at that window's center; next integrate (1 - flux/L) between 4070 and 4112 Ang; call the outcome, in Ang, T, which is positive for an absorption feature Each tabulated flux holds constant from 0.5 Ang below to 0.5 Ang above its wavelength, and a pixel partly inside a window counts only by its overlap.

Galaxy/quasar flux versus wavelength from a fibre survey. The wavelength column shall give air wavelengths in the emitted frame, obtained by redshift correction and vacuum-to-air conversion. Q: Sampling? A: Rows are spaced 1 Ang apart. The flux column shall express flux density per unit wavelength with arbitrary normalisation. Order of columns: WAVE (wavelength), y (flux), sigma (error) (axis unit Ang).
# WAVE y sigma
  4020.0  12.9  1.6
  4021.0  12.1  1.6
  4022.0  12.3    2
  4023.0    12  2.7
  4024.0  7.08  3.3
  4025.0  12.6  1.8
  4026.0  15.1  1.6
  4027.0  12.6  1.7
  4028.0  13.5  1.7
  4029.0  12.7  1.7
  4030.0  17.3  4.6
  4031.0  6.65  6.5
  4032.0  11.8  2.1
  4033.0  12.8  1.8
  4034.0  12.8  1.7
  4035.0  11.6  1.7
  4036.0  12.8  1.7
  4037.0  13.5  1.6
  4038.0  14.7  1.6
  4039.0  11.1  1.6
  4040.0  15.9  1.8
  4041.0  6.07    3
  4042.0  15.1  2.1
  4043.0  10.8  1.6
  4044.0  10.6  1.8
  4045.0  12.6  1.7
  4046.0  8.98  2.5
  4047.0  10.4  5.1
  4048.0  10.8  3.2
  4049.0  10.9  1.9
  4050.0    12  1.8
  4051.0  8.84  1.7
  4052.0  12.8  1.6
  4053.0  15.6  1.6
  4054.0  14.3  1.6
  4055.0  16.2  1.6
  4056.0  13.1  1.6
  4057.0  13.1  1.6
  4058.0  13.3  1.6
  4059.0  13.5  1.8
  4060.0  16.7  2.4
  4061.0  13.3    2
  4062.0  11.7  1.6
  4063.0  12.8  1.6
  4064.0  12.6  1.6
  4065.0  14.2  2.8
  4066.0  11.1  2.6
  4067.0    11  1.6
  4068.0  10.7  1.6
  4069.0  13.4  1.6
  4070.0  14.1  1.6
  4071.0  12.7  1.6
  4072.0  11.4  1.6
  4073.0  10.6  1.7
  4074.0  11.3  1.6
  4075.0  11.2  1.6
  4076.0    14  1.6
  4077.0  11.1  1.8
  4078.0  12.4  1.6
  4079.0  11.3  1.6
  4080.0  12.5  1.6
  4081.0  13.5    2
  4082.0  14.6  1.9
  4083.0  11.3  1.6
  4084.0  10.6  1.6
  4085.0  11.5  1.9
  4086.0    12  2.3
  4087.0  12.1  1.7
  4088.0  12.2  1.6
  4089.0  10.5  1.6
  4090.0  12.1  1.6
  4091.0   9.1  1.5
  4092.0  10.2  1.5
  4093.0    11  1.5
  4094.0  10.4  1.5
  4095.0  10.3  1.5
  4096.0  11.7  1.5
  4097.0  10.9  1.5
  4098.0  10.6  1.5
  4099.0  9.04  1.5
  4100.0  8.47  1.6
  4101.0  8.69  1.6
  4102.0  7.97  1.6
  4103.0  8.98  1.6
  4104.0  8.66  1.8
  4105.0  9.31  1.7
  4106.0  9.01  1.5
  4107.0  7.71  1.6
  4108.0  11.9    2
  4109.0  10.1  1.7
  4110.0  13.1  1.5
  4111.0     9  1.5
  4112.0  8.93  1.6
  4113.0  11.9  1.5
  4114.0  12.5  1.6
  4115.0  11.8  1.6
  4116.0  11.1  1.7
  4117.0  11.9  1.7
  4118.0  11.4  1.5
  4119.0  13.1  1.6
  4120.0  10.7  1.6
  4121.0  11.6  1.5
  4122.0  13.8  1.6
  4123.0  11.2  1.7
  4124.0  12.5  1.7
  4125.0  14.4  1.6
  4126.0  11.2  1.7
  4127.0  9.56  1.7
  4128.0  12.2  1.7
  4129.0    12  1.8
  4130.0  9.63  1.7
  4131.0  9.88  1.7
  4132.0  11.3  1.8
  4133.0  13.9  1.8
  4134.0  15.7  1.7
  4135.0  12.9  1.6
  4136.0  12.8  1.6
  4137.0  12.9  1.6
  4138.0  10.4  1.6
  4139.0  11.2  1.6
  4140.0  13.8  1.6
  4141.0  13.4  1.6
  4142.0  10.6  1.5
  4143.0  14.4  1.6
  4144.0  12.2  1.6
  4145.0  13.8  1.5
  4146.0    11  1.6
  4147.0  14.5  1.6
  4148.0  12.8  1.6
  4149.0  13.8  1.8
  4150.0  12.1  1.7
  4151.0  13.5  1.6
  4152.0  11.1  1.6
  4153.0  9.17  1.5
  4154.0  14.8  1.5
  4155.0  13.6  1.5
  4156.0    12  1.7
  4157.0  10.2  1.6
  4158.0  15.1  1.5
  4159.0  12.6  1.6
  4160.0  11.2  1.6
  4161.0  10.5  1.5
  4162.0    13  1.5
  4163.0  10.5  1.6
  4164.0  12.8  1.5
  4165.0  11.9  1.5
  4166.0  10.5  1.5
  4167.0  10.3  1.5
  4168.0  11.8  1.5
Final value 5.3 Ang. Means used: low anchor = 12.5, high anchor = 12.3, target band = 10.9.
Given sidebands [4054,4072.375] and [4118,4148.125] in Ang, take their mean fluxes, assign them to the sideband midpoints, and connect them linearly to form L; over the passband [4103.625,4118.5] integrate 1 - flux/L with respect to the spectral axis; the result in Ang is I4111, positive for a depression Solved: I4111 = 2.3 Ang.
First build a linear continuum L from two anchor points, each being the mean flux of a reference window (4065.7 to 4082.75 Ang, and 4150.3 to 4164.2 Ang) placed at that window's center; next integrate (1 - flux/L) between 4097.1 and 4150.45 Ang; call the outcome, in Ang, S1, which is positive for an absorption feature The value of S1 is 3.0 Ang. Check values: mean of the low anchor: 12.2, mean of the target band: 11.5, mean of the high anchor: 12.1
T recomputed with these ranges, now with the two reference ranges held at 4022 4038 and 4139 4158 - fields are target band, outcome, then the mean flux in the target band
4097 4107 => 2.8 Ang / 9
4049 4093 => 0.4 Ang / 12.4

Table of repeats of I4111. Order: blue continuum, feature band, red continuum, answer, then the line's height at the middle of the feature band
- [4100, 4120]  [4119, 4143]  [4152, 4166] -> -2.4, 11.1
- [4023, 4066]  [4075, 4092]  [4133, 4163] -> 0.9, 12.5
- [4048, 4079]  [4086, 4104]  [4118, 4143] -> 3.1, 12.4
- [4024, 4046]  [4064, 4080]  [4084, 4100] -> -1.0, 11.3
